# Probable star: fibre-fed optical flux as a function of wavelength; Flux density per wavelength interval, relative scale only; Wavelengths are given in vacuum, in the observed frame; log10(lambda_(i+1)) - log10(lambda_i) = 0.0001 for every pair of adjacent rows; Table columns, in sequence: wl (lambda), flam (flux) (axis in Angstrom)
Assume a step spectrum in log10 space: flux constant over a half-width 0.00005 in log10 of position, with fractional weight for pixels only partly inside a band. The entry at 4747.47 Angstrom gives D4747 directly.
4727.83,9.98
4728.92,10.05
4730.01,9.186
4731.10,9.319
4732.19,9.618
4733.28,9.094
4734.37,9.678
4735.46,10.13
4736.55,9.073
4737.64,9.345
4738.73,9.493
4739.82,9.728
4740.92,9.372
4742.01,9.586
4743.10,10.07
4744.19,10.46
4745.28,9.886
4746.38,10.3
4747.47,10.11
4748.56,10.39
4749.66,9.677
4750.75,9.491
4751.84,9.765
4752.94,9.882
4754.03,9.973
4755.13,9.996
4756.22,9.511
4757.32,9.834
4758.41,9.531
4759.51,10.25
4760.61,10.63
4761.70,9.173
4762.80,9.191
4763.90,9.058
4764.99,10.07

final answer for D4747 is 10.11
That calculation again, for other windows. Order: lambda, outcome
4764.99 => 10.07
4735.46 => 10.13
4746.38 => 10.3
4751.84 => 9.765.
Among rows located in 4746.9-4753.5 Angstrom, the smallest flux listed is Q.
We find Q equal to 9.491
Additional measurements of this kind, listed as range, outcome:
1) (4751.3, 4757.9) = 9.511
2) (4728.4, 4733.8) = 9.094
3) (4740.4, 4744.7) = 9.372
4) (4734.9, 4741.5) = 9.073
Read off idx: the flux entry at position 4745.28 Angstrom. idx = 9.886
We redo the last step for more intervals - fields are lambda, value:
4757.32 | 9.834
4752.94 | 9.882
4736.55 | 9.073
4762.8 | 9.191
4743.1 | 10.07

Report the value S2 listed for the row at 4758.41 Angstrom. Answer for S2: 9.531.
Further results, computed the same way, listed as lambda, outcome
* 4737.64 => 9.345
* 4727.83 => 9.98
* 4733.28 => 9.094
